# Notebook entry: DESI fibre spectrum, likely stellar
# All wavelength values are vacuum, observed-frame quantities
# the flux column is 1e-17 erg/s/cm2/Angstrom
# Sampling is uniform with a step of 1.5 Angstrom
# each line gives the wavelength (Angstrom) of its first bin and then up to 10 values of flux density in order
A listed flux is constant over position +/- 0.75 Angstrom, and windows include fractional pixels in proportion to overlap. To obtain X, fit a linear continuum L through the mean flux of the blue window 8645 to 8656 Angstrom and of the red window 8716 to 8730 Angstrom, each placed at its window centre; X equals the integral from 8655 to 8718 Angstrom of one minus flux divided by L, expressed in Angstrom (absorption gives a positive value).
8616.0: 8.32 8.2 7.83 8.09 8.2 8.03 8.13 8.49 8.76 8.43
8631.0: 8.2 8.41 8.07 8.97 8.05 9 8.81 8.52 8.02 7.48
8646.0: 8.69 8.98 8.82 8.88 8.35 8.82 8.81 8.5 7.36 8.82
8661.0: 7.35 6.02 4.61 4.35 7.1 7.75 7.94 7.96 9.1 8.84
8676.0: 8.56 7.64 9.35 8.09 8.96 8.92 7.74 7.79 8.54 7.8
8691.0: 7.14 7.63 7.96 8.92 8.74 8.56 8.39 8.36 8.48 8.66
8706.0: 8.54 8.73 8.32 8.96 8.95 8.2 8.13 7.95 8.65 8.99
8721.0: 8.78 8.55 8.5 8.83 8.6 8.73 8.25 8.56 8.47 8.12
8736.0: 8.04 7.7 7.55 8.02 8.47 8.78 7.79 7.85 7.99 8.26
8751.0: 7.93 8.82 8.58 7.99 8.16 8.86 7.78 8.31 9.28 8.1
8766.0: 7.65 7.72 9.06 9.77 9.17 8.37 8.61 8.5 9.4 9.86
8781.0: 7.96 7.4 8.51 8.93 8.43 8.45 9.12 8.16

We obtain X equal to 4.4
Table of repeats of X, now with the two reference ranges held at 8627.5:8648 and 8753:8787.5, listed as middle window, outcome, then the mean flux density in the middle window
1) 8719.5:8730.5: -0.17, 8.64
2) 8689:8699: 0.45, 8.1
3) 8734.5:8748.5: 0.81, 8.03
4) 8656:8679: 2.60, 7.51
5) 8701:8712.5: -0.17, 8.62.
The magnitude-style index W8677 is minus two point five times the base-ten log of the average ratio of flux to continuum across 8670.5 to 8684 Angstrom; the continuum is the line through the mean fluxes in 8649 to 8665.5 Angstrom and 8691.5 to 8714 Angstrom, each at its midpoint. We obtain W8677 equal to -0.07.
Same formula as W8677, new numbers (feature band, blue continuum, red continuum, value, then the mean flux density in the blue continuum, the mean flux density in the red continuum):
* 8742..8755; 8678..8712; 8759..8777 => 0.03 mag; 8.4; 8.53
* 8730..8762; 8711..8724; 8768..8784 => 0.06 mag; 8.53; 8.78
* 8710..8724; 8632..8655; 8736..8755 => -0.04 mag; 8.54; 8.14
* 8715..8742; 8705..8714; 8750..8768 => 0.02 mag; 8.63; 8.27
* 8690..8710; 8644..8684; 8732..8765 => -0.03 mag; 8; 8.22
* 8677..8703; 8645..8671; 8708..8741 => -0.03 mag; 7.71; 8.41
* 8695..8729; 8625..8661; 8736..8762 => -0.04 mag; 8.46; 8.16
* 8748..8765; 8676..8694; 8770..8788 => 0.03 mag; 8.15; 8.72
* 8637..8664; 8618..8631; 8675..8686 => 0.02 mag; 8.24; 8.46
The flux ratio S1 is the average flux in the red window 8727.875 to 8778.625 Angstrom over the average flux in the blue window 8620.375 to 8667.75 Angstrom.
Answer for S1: 1.0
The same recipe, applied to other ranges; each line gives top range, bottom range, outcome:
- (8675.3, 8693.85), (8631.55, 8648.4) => 0.97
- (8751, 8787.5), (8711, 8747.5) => 1.02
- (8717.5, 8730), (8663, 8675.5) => 1.20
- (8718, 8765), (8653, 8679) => 1.09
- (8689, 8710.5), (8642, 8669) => 1.08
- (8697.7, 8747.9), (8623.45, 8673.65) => 1.04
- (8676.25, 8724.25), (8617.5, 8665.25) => 1.03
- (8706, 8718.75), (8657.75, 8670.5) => 1.25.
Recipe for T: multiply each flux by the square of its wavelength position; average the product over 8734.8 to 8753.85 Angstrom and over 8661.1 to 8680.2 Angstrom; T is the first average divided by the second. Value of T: 1.11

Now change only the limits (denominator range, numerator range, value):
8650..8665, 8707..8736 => 1.13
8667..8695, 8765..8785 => 1.08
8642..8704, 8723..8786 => 1.06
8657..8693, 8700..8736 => 1.11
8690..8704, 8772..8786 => 1.07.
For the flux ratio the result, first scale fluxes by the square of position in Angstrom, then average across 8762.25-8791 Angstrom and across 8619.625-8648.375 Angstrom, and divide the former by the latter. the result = 1.07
